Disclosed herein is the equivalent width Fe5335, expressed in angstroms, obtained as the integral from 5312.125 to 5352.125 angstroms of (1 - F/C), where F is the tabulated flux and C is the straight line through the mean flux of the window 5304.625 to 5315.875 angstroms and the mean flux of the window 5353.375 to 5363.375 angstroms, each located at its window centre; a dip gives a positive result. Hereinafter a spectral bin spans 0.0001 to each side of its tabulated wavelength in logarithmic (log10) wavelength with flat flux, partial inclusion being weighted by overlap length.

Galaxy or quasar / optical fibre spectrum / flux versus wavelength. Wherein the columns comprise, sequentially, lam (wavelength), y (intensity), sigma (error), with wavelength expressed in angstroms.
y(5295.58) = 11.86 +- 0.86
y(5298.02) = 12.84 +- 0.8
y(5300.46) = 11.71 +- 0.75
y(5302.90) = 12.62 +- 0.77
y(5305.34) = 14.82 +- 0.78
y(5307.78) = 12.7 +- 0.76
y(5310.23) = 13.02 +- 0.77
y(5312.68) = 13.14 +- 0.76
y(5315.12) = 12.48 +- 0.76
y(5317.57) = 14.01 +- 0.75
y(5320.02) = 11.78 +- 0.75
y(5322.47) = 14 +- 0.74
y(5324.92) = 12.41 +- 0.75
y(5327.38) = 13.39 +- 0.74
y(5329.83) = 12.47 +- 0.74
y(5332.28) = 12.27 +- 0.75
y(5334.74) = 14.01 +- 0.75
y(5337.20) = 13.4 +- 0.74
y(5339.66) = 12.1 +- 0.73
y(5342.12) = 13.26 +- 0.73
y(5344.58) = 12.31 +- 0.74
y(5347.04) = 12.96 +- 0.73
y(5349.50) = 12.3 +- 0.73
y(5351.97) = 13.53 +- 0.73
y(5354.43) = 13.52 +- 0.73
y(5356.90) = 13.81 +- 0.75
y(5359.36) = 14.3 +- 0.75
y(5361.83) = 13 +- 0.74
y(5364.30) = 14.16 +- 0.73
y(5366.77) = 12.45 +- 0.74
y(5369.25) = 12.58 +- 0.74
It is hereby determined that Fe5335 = 1.5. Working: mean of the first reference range 13.2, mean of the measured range 12.9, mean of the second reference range 13.7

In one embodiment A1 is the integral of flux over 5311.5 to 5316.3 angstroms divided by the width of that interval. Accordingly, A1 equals 12.8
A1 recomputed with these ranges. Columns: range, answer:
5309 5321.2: 12.9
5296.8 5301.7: 12.3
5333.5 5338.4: 13.7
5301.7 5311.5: 13.3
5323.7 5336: 12.9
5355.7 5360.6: 14.1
